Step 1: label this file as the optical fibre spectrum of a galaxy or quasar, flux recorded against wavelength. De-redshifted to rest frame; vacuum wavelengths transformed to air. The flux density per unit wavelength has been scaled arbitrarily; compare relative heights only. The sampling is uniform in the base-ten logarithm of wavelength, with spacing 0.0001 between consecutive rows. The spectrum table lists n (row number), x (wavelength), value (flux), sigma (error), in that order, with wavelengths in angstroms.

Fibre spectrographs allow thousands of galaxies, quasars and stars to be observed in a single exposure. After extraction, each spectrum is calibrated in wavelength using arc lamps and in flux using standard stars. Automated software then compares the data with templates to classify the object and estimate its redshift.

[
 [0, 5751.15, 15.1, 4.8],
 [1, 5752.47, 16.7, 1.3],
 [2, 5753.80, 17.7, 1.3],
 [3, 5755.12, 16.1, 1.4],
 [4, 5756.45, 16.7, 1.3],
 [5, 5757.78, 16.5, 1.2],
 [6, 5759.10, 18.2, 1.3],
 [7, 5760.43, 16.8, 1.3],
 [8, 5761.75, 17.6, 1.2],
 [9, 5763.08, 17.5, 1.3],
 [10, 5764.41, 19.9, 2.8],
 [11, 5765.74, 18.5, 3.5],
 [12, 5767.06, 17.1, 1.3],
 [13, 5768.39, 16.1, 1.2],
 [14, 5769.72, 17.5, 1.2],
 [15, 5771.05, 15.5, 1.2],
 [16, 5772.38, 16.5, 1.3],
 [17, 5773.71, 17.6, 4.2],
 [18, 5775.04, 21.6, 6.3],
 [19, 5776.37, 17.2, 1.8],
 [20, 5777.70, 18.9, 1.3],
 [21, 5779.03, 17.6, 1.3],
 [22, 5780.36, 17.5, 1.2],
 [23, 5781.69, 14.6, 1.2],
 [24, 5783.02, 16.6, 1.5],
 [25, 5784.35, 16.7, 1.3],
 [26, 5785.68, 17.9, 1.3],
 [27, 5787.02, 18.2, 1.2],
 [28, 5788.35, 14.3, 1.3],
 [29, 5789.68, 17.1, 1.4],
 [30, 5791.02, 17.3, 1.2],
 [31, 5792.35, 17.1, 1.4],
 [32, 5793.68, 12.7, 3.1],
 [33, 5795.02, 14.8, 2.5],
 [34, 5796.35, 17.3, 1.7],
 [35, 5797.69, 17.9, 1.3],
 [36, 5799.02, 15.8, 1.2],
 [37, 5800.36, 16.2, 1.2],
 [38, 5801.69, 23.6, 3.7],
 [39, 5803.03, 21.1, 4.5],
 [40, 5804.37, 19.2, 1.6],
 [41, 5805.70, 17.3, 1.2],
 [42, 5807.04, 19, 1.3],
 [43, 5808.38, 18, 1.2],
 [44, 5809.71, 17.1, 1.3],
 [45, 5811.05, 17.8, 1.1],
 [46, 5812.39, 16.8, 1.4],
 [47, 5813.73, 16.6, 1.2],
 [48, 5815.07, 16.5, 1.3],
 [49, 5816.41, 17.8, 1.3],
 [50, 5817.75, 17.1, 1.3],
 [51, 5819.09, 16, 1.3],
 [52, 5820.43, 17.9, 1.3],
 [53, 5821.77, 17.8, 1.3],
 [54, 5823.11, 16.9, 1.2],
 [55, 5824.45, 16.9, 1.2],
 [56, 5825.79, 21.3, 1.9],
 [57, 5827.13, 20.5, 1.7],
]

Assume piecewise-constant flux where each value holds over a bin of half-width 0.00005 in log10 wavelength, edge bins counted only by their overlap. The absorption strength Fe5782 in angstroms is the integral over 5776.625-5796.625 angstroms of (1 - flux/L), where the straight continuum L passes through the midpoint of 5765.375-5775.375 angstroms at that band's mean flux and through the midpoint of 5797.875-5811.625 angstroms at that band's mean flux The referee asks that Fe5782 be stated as 1.5 angstroms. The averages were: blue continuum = 17.4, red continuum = 18.5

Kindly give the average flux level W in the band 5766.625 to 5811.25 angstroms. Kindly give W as 17.4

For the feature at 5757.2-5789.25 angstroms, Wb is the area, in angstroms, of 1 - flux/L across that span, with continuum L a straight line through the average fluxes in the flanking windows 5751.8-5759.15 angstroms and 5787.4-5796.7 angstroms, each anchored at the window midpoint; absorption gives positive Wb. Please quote -1.9 angstroms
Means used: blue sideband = 16.9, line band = 17.4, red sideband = 15.8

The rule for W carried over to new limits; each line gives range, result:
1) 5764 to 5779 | 17.8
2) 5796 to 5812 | 18.3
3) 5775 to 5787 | 17.4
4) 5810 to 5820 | 17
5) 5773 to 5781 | 18.4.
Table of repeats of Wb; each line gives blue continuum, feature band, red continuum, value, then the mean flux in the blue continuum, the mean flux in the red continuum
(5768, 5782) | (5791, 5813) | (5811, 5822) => -0.5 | 17.4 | 17.1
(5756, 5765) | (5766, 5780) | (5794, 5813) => 0.1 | 17.6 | 17.9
